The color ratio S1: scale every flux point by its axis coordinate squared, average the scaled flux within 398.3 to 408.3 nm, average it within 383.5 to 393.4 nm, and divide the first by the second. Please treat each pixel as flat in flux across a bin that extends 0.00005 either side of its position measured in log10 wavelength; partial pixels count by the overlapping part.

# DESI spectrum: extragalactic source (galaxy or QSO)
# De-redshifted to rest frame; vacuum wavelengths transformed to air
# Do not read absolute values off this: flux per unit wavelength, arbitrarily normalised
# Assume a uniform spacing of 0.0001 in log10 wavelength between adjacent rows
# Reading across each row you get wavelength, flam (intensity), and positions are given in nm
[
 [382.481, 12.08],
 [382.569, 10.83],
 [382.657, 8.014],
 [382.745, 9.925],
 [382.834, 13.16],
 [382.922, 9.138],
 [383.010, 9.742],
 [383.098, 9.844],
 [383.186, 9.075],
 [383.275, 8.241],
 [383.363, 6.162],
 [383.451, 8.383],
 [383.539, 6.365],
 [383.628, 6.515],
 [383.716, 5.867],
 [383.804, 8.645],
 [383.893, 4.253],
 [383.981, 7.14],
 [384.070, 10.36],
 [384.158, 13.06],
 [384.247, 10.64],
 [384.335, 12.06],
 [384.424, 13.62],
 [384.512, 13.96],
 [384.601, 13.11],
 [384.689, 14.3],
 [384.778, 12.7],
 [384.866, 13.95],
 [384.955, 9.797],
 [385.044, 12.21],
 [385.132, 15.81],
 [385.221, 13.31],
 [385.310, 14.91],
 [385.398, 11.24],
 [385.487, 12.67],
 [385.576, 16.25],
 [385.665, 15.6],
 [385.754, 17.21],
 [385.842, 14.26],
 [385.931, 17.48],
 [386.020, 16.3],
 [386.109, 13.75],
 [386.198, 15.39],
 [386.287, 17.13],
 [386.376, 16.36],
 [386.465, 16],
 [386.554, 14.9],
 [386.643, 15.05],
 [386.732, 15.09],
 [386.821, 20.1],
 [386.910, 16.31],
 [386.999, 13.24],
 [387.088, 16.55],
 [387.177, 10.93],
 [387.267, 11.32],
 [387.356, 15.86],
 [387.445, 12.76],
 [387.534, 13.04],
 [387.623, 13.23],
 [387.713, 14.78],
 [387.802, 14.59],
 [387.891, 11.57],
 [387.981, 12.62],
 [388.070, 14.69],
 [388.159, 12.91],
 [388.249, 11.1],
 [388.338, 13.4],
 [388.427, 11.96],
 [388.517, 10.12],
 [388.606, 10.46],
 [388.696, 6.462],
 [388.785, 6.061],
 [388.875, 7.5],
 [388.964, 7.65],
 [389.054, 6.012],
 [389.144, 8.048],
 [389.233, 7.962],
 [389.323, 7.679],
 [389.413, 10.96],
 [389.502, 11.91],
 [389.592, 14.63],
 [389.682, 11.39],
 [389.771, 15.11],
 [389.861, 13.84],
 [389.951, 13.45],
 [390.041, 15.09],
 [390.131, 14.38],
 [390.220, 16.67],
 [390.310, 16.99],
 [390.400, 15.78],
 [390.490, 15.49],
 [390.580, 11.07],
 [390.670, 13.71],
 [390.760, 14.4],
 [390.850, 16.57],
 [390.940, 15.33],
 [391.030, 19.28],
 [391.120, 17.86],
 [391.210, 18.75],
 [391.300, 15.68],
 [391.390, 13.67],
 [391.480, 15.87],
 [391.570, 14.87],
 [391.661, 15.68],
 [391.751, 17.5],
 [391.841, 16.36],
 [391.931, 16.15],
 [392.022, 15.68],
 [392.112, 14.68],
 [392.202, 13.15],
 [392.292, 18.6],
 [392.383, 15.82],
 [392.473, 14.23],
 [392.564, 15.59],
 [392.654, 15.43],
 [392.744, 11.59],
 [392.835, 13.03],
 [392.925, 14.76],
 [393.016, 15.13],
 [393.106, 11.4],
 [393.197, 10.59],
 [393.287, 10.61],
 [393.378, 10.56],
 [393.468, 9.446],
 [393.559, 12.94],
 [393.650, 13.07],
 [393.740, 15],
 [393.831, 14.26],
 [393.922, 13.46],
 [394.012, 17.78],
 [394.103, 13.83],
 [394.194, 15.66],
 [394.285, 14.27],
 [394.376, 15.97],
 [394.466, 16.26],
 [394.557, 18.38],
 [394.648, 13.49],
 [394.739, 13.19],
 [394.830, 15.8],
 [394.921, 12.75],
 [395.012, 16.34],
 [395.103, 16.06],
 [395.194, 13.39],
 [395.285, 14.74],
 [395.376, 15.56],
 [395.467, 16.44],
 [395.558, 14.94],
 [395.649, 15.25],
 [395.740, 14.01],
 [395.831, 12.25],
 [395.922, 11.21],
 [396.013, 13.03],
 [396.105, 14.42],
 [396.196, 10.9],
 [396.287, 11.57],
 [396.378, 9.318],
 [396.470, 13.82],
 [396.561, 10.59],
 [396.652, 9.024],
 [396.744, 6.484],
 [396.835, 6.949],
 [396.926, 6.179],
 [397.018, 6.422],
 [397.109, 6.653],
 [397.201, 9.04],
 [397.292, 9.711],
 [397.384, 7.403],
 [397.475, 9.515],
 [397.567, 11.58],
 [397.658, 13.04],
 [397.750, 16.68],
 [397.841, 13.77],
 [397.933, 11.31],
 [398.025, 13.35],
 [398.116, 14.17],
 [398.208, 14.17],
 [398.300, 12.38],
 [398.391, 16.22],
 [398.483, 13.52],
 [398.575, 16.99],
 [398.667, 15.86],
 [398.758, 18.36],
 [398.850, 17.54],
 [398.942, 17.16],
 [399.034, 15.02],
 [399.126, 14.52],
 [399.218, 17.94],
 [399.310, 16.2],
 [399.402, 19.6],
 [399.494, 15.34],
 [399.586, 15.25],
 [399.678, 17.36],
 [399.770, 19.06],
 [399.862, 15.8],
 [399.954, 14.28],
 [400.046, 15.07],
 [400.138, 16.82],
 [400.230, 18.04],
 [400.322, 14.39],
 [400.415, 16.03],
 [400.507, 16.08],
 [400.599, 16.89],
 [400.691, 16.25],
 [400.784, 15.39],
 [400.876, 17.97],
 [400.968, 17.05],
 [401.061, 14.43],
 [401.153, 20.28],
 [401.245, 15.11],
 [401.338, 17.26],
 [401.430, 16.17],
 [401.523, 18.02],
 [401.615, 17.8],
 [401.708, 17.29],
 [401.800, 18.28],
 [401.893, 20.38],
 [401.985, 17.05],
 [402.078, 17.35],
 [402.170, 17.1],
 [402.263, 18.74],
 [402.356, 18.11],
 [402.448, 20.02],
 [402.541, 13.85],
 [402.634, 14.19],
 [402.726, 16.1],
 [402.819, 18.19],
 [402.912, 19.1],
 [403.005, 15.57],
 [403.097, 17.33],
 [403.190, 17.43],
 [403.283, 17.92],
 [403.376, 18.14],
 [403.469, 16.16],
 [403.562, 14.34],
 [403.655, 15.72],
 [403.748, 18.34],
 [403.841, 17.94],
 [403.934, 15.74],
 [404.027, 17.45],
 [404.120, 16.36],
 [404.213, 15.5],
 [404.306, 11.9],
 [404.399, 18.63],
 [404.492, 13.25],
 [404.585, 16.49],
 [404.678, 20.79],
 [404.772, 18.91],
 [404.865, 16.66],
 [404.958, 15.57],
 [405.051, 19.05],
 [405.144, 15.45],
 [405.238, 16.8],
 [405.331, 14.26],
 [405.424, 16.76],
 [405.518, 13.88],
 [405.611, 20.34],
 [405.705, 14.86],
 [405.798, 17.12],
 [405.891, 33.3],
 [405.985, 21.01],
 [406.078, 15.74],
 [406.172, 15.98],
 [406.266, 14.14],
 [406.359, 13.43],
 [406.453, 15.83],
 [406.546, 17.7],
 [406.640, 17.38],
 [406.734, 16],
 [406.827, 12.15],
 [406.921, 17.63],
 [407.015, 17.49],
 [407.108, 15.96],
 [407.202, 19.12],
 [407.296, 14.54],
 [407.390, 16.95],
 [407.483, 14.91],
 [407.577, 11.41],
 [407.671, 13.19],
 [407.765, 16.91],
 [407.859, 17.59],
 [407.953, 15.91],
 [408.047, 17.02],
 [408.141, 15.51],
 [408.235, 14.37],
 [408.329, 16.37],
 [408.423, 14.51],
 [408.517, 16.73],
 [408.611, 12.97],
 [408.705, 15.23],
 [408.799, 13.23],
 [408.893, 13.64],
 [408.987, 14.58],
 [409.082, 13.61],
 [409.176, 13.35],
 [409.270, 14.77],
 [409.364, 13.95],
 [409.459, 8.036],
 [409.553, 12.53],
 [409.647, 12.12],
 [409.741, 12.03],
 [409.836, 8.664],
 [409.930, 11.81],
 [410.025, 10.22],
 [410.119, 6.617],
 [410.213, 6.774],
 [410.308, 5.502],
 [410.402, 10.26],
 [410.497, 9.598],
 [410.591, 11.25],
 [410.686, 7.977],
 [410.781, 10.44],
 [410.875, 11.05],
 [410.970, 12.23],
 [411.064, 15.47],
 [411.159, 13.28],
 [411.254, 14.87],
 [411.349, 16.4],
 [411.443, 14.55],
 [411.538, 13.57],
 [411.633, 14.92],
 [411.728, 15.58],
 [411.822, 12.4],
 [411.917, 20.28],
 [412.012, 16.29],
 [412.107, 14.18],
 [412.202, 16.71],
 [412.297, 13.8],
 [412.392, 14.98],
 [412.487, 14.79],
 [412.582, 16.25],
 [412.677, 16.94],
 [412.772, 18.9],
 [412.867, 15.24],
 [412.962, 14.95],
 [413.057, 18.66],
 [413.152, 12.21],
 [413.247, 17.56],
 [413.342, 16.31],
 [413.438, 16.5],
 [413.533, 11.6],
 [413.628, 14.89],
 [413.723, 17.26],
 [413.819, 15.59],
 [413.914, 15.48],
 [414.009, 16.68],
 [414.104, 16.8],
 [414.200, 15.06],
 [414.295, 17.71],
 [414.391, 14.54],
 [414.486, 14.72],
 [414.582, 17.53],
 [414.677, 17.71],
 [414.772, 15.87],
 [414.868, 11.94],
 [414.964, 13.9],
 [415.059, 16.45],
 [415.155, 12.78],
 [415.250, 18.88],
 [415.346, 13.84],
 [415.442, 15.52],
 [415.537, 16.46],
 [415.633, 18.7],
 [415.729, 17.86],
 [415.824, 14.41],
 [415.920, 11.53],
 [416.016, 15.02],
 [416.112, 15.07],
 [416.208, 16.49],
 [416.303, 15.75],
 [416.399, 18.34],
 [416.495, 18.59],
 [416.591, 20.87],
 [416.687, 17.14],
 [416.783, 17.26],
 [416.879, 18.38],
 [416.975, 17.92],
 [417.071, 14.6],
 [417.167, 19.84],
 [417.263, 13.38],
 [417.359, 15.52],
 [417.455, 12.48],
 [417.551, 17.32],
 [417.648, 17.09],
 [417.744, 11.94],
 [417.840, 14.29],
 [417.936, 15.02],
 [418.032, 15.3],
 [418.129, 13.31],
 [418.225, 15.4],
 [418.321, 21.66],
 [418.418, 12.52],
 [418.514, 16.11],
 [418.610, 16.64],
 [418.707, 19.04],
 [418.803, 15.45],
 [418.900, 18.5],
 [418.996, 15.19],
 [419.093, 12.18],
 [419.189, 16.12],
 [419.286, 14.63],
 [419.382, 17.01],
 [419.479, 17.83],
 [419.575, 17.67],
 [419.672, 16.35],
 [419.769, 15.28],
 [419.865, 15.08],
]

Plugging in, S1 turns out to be 1.3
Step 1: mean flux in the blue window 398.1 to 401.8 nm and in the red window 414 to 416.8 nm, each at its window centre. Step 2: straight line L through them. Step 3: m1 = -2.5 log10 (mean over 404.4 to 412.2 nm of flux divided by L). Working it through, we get 0.107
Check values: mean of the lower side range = 16.4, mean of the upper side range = 16.1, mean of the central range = 14.7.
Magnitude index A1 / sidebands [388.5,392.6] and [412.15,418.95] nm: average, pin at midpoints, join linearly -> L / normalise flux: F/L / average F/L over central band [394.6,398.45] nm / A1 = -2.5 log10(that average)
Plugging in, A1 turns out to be 0.16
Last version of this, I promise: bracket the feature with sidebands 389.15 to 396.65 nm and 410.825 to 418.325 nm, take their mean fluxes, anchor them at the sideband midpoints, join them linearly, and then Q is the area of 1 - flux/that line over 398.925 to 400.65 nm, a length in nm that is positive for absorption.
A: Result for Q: -0.20 nm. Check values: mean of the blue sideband 14.1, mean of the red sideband 15.7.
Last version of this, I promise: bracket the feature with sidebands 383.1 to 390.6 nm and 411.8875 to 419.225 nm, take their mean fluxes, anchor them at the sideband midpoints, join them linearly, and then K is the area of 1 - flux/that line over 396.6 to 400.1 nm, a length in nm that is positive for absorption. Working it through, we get 0.12 nm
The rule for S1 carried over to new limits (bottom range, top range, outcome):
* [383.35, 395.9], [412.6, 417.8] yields 1.35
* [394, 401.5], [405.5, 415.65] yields 1.11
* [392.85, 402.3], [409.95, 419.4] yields 1.14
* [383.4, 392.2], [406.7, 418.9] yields 1.28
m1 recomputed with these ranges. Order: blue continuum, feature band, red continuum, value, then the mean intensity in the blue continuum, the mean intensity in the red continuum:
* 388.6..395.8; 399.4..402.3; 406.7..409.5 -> -0.17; 13.9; 14.9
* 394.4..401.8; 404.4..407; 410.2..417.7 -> -0.16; 14.3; 15.2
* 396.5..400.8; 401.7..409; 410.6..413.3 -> -0.16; 13.8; 14.8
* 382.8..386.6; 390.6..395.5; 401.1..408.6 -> -0.06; 12.1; 16.8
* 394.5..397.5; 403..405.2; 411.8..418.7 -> -0.22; 12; 15.9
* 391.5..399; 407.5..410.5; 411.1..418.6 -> 0.17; 13.5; 15.8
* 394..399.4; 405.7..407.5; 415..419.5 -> -0.17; 13.4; 16.1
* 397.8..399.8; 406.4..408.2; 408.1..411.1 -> -0.24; 15.7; 12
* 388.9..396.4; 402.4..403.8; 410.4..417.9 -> -0.15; 14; 15.3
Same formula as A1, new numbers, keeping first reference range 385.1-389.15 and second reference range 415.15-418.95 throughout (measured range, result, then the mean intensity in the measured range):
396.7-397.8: 0.48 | 9.17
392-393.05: -0.07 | 14.8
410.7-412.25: 0.09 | 14.4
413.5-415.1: 0.03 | 15.5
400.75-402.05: -0.18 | 17.3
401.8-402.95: -0.18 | 17.5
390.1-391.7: -0.15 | 15.7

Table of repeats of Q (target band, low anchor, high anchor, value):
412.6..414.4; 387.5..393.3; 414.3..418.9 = -0.03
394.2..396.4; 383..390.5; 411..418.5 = -0.13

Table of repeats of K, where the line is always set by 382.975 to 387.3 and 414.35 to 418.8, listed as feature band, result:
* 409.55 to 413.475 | 0.51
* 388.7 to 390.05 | 0.29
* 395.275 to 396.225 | -0.01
